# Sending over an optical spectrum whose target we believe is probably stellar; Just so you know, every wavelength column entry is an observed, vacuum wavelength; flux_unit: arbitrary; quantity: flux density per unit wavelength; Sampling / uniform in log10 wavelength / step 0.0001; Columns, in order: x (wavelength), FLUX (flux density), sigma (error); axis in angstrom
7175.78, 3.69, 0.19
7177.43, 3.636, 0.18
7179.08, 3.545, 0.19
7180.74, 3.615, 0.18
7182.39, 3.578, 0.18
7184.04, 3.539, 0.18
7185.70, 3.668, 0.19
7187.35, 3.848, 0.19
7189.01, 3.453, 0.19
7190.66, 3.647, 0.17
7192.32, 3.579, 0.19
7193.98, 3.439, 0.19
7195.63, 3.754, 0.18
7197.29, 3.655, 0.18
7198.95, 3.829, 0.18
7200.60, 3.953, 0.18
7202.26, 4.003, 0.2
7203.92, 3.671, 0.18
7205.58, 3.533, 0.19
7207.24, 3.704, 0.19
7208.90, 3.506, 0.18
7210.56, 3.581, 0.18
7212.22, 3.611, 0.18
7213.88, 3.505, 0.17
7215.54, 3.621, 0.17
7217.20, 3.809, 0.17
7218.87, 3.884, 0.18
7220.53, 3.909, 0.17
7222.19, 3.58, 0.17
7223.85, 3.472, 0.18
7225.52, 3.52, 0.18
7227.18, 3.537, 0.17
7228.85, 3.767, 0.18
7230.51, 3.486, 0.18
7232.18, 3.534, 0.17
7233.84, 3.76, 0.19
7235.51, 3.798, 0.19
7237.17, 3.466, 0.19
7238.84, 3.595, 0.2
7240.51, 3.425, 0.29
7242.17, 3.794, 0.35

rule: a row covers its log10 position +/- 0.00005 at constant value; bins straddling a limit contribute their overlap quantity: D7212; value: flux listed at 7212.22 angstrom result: 3.611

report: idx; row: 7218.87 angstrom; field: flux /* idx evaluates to 3.884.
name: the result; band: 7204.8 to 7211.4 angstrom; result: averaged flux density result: 3.58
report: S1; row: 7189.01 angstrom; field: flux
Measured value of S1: 3.453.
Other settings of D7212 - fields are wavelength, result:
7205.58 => 3.533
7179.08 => 3.545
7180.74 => 3.615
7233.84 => 3.76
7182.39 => 3.578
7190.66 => 3.647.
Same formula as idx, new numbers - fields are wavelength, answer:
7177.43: 3.636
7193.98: 3.439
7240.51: 3.425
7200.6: 3.953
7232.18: 3.534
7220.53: 3.909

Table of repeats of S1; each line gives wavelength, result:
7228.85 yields 3.767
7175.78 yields 3.69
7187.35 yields 3.848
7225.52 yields 3.52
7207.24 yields 3.704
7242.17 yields 3.794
